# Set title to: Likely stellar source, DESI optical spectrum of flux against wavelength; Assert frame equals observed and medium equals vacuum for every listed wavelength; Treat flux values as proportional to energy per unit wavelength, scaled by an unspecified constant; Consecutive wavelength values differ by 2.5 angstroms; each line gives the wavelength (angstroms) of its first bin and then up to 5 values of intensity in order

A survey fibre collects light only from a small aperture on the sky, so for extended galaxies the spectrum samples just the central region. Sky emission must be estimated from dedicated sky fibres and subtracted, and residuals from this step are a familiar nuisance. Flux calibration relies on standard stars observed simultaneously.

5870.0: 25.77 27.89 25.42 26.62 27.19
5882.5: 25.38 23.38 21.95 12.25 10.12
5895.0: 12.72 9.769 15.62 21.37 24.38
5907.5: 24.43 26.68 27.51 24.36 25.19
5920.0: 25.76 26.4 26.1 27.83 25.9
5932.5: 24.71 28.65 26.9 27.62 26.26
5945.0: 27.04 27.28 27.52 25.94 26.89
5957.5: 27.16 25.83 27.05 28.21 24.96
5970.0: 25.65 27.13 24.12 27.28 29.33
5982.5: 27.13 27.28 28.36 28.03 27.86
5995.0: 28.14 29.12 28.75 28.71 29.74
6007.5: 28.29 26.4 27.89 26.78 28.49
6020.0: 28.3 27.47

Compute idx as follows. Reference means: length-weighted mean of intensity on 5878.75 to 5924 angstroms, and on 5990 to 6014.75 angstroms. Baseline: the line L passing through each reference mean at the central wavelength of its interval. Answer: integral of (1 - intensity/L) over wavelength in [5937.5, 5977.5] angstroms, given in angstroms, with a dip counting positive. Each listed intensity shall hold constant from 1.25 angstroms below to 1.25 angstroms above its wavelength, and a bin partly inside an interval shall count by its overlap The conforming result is -2.3 angstroms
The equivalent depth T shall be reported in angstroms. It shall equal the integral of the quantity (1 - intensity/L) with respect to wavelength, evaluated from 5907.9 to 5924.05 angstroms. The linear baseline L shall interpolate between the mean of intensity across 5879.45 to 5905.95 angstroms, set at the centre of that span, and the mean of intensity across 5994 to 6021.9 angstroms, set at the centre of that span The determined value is -4.5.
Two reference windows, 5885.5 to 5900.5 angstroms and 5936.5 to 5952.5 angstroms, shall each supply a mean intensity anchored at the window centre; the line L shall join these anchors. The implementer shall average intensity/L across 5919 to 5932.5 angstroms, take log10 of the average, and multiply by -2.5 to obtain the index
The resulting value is -0.18 mag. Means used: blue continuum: 14.1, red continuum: 27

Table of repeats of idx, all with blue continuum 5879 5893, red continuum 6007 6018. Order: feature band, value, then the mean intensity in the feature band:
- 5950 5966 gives -1.6 angstroms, 26.9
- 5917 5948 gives -4.8 angstroms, 26.6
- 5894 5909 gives 2.2 angstroms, 18.3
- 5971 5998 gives -1.7 angstroms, 27.6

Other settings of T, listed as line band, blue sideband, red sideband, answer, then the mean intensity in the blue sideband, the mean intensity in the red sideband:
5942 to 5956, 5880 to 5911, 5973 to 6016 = -1.7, 19.3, 27.8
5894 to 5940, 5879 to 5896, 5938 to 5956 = -1.3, 19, 26.9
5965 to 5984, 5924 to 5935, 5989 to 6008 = 0.8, 26.4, 28.6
